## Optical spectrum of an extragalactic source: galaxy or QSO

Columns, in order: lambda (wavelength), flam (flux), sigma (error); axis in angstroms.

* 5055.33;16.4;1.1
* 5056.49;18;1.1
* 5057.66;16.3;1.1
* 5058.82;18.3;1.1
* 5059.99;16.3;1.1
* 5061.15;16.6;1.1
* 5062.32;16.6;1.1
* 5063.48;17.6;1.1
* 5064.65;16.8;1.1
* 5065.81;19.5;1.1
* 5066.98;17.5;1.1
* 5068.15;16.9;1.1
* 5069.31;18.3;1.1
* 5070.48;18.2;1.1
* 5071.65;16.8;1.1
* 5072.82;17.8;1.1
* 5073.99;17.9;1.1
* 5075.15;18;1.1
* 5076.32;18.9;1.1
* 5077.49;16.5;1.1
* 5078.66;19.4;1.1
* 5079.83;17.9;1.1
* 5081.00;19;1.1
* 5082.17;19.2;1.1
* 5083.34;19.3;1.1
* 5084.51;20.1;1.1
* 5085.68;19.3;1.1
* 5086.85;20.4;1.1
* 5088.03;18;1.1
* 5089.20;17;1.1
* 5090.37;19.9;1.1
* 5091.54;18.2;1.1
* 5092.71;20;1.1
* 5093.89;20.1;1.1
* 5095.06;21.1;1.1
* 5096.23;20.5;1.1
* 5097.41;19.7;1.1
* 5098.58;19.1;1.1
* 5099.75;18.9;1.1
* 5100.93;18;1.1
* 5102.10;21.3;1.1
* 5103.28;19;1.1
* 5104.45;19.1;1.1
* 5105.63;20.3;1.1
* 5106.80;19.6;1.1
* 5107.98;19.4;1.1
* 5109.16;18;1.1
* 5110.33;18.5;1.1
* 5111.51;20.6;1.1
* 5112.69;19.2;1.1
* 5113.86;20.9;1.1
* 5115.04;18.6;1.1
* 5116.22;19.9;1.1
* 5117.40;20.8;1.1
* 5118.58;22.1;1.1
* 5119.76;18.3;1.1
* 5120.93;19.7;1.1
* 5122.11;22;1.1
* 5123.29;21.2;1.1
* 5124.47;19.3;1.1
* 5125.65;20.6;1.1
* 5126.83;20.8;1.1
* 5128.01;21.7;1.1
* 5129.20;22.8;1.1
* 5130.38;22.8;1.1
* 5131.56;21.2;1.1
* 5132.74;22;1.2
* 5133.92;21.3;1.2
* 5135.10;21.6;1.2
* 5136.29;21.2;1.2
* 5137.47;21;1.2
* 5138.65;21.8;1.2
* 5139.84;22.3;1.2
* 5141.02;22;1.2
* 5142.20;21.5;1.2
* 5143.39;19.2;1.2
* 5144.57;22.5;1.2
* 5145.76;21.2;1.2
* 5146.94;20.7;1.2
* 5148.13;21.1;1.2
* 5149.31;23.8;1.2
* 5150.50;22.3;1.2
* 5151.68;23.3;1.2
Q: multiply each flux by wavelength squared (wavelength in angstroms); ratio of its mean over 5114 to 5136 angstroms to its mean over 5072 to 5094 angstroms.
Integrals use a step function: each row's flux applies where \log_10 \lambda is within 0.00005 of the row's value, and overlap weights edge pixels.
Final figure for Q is 1.1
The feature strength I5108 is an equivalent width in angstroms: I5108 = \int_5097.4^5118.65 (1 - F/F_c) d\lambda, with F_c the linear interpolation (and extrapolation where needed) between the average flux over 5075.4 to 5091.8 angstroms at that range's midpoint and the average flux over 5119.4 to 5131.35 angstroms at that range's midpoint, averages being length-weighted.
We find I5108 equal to 0.5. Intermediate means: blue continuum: 18.8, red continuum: 21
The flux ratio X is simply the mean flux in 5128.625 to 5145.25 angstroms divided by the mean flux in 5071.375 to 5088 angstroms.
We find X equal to 1.2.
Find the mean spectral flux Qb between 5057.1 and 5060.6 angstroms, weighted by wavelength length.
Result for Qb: 17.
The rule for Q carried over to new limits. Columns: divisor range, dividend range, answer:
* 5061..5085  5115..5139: 1.19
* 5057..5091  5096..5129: 1.12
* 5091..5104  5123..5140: 1.11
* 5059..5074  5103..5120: 1.15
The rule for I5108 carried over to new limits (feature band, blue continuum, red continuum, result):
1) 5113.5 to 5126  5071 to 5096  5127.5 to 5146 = 0.3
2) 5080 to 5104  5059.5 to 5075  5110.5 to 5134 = -0.6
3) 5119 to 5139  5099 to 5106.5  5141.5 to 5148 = -0.7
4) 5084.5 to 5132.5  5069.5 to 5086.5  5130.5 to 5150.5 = 0.1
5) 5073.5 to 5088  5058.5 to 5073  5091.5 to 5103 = -0.2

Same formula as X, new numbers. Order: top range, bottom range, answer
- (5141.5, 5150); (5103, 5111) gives 1.12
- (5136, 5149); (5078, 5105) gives 1.11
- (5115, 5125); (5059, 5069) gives 1.17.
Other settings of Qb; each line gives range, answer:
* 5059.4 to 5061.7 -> 16.5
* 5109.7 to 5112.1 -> 19.5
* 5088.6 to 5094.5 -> 19.1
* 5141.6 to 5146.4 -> 21.1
